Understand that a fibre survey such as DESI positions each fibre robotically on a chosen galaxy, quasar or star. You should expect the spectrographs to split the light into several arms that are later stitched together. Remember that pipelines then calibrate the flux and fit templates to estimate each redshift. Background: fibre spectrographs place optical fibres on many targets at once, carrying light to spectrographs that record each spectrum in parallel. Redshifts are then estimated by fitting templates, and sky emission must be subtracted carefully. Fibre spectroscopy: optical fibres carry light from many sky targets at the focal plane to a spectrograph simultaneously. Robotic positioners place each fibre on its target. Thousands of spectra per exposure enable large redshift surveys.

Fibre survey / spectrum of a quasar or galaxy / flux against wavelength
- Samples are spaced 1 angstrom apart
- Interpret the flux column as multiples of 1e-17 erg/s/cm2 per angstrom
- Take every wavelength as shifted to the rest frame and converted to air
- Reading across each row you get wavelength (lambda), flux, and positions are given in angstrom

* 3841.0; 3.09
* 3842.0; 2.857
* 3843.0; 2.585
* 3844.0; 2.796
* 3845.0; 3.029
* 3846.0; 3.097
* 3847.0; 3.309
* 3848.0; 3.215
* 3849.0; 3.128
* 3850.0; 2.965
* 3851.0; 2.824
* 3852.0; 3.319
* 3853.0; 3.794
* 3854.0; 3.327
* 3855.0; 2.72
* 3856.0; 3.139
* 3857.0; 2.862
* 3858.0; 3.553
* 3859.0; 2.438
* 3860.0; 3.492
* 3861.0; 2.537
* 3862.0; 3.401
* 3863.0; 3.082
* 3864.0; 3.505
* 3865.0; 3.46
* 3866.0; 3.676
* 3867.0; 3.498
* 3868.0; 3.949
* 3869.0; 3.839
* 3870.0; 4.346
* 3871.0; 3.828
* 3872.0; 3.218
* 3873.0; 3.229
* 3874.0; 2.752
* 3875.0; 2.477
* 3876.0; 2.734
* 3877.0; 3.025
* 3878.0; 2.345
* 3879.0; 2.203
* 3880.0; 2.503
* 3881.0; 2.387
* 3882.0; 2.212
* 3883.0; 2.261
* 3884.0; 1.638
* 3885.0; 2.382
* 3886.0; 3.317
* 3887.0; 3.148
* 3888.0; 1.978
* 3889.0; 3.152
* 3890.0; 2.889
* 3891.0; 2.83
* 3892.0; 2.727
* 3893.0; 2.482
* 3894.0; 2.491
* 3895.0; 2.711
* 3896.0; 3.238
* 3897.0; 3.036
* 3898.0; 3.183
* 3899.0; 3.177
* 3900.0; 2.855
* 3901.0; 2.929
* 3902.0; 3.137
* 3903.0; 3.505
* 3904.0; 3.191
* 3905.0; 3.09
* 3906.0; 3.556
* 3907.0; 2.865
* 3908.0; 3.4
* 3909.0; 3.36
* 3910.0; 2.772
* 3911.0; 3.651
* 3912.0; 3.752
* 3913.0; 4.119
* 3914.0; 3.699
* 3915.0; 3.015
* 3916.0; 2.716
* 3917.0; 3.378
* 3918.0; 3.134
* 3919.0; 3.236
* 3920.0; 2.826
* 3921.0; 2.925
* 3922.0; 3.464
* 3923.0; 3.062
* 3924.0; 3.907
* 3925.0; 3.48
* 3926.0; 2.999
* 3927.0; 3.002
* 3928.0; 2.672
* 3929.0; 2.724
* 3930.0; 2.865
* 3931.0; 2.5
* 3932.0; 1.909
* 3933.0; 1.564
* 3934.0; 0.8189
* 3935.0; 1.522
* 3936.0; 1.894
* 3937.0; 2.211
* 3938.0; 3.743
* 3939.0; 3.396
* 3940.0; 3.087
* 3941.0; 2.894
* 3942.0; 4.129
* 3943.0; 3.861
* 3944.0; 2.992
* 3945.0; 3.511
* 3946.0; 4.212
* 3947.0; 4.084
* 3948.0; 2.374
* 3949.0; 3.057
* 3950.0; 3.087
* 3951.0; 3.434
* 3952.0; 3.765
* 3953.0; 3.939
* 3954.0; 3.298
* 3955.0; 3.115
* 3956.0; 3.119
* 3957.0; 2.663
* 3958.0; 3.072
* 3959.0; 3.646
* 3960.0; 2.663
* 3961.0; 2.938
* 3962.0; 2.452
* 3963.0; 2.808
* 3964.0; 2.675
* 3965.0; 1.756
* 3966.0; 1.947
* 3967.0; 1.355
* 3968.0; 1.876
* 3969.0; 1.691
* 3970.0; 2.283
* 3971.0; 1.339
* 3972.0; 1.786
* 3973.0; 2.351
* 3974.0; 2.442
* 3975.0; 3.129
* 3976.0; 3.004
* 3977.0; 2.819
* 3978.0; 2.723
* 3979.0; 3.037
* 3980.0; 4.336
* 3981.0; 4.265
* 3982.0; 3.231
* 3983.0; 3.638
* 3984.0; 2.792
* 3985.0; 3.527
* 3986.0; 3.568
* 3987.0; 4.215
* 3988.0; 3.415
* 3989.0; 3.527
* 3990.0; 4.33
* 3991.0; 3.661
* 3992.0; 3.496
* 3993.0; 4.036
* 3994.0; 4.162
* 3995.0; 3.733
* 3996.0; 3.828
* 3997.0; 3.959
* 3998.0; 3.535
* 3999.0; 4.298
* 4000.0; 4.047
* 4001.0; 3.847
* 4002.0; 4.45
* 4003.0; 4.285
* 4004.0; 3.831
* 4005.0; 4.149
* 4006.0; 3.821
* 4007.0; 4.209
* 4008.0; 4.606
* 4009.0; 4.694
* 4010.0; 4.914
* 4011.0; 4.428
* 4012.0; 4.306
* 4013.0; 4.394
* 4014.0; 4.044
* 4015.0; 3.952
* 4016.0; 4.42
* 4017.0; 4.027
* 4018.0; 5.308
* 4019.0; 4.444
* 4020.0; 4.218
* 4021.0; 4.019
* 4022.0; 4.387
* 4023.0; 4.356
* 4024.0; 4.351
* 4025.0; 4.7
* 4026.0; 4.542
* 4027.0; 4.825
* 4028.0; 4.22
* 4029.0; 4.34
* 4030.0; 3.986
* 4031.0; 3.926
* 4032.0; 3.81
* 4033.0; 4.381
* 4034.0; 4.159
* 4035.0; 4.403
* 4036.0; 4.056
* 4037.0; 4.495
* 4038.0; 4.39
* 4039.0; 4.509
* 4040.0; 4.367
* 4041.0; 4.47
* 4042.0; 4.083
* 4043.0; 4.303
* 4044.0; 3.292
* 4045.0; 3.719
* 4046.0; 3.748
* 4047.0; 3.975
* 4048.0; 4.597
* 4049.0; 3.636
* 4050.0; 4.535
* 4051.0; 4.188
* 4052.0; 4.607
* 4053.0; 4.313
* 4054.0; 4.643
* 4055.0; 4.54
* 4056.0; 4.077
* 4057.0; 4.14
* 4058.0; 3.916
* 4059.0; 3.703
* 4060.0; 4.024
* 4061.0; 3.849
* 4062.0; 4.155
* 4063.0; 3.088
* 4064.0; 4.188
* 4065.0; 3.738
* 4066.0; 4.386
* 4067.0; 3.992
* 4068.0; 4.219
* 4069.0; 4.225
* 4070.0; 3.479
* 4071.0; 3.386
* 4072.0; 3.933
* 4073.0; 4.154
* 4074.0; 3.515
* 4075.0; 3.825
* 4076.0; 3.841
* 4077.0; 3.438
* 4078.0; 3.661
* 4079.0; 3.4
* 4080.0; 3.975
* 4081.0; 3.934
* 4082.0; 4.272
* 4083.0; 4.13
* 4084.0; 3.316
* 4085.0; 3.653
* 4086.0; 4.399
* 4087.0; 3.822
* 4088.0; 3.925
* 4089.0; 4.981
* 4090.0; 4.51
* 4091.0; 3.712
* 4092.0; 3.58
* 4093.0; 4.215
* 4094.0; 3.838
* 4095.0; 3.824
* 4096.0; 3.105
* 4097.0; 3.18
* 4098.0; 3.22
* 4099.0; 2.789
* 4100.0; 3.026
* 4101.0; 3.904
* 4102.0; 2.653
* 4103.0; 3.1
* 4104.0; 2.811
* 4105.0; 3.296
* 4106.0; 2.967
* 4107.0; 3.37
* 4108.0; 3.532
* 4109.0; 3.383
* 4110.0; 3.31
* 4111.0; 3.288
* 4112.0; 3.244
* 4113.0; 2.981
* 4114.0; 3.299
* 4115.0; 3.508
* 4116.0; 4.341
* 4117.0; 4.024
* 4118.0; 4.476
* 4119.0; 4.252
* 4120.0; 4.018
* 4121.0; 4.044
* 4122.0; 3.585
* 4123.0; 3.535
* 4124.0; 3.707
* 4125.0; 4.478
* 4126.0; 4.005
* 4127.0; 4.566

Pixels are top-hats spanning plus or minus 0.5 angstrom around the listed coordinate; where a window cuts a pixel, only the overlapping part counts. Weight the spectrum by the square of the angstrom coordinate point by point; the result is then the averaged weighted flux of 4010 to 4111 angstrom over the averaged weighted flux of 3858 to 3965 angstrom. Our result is 1.41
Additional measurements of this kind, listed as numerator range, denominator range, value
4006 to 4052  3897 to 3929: 1.41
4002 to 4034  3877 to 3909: 1.63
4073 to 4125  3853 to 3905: 1.37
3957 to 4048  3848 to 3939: 1.32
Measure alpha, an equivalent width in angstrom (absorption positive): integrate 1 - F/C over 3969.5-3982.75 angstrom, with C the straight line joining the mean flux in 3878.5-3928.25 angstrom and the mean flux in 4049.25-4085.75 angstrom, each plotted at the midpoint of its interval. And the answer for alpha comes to 2.3 angstrom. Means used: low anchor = 2.99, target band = 2.84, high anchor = 3.96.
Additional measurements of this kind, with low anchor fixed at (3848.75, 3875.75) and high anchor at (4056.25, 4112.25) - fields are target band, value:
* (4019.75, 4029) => -2.1 angstrom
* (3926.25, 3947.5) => 3.6 angstrom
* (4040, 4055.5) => -2.4 angstrom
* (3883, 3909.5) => 3.3 angstrom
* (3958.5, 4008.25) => 3.4 angstrom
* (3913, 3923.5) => 0.6 angstrom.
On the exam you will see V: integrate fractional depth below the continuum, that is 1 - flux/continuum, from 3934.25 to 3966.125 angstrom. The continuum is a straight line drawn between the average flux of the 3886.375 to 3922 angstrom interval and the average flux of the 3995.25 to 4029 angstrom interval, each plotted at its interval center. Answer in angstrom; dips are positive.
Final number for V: 5.0 angstrom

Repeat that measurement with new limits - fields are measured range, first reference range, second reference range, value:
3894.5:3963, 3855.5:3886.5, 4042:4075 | 4.8 angstrom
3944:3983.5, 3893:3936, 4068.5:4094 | 4.1 angstrom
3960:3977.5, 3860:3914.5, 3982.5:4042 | 6.9 angstrom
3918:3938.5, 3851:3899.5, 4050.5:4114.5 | 3.2 angstrom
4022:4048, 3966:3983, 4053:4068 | -4.4 angstrom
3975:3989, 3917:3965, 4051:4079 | -0.5 angstrom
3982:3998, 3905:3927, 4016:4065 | 0.5 angstrom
